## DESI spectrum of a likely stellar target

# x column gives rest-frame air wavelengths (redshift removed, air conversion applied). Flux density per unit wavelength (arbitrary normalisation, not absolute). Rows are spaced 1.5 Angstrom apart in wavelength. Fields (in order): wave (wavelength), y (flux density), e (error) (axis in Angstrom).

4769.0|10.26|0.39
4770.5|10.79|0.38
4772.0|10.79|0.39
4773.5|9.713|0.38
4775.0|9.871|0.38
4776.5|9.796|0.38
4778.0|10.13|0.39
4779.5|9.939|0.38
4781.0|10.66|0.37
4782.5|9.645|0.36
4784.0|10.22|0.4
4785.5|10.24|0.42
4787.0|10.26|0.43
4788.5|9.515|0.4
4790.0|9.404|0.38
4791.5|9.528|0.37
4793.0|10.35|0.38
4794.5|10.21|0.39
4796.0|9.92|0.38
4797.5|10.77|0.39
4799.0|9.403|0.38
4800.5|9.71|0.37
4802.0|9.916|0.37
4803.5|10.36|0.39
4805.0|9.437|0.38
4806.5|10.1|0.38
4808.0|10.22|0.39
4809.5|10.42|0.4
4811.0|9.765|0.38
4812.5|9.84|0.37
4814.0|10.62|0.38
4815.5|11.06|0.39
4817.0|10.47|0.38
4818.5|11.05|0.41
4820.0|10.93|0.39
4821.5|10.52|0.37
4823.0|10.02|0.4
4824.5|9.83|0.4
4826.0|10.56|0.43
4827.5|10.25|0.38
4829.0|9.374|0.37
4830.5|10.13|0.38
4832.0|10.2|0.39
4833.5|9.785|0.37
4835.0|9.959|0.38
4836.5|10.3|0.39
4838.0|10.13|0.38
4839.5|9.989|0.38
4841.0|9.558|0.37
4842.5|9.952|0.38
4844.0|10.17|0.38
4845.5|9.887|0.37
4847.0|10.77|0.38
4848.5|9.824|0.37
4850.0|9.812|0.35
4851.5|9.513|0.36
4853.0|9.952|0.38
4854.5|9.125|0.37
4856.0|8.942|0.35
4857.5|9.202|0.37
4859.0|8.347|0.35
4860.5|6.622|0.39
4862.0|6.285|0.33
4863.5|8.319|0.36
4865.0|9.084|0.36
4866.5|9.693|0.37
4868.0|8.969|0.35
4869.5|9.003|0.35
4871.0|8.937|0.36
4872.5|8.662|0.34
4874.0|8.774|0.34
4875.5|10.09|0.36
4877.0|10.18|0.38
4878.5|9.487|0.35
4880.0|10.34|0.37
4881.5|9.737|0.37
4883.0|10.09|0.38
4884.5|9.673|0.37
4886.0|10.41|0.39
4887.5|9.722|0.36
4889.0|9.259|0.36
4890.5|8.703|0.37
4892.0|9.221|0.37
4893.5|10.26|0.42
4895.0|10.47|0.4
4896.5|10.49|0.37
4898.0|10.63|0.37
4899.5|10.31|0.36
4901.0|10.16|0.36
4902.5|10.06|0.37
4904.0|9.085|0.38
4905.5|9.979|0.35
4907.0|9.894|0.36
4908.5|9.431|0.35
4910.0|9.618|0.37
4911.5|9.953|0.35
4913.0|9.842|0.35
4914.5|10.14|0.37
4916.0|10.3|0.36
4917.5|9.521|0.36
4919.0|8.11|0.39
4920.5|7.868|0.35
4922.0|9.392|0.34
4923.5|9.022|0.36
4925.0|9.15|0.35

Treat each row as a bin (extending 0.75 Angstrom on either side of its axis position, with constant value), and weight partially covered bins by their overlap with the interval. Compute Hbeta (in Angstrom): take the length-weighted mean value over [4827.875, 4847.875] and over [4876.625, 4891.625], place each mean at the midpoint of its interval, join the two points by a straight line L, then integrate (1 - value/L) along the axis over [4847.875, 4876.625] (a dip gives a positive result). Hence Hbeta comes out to 2.8 Angstrom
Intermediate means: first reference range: 10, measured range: 8.92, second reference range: 9.74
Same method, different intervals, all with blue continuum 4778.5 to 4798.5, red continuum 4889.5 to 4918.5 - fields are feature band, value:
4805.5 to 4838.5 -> -0.8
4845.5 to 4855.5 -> 0.1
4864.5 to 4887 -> 0.8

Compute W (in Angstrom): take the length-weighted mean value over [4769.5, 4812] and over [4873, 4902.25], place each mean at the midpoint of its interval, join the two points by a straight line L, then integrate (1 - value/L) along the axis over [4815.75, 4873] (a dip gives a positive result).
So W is 2.06 Angstrom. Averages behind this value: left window 10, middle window 9.6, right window 9.89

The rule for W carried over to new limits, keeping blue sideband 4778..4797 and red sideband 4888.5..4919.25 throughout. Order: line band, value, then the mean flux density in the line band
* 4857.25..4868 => 1.8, 8.23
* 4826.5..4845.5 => -0.1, 9.99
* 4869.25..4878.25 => 0.5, 9.3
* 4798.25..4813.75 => 0.1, 9.94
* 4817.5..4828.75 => -0.5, 10.4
